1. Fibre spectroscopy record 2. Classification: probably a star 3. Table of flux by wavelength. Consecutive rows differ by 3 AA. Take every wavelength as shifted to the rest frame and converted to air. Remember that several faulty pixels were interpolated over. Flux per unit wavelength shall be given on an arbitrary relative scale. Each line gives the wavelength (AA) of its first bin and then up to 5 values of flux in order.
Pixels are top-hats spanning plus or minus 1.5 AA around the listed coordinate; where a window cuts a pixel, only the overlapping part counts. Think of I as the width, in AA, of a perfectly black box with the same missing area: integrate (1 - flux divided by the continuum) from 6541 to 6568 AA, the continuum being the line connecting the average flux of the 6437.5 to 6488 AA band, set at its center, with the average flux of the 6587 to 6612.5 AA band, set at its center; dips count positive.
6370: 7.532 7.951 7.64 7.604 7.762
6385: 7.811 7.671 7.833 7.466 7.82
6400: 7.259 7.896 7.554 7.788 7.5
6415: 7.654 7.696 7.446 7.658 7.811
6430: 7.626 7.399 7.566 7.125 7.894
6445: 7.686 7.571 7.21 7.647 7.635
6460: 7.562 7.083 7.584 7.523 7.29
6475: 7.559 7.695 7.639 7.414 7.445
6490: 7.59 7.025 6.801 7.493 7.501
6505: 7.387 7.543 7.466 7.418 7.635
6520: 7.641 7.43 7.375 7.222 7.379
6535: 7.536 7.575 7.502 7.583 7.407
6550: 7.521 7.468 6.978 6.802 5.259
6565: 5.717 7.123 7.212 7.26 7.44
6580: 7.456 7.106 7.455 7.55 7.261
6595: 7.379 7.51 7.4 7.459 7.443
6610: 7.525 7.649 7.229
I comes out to 2.1 AA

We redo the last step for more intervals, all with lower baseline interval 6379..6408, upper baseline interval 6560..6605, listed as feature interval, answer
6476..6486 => -0.2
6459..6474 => 0.1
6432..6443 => 0.1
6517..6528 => -0.3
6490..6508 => 0.1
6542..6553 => -0.4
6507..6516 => -0.2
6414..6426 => 0.0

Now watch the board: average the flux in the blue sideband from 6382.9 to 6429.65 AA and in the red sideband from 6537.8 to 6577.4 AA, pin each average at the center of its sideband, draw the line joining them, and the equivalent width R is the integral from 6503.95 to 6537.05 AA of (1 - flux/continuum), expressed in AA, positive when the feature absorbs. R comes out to -1.3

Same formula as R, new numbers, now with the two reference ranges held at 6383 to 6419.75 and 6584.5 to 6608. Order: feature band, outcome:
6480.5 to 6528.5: 0.79 AA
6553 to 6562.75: 1.14 AA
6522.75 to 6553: 0.19 AA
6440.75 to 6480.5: 0.30 AA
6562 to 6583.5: 1.56 AA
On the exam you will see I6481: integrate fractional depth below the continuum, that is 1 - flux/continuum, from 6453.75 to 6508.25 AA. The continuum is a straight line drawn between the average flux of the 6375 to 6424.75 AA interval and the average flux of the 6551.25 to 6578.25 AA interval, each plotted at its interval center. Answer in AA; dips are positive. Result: -1.5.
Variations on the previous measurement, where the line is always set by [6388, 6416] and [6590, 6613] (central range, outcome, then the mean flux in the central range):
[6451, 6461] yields 0.04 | 7.56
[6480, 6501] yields 0.59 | 7.34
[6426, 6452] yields 0.21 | 7.54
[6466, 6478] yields 0.11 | 7.5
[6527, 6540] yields 0.14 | 7.43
